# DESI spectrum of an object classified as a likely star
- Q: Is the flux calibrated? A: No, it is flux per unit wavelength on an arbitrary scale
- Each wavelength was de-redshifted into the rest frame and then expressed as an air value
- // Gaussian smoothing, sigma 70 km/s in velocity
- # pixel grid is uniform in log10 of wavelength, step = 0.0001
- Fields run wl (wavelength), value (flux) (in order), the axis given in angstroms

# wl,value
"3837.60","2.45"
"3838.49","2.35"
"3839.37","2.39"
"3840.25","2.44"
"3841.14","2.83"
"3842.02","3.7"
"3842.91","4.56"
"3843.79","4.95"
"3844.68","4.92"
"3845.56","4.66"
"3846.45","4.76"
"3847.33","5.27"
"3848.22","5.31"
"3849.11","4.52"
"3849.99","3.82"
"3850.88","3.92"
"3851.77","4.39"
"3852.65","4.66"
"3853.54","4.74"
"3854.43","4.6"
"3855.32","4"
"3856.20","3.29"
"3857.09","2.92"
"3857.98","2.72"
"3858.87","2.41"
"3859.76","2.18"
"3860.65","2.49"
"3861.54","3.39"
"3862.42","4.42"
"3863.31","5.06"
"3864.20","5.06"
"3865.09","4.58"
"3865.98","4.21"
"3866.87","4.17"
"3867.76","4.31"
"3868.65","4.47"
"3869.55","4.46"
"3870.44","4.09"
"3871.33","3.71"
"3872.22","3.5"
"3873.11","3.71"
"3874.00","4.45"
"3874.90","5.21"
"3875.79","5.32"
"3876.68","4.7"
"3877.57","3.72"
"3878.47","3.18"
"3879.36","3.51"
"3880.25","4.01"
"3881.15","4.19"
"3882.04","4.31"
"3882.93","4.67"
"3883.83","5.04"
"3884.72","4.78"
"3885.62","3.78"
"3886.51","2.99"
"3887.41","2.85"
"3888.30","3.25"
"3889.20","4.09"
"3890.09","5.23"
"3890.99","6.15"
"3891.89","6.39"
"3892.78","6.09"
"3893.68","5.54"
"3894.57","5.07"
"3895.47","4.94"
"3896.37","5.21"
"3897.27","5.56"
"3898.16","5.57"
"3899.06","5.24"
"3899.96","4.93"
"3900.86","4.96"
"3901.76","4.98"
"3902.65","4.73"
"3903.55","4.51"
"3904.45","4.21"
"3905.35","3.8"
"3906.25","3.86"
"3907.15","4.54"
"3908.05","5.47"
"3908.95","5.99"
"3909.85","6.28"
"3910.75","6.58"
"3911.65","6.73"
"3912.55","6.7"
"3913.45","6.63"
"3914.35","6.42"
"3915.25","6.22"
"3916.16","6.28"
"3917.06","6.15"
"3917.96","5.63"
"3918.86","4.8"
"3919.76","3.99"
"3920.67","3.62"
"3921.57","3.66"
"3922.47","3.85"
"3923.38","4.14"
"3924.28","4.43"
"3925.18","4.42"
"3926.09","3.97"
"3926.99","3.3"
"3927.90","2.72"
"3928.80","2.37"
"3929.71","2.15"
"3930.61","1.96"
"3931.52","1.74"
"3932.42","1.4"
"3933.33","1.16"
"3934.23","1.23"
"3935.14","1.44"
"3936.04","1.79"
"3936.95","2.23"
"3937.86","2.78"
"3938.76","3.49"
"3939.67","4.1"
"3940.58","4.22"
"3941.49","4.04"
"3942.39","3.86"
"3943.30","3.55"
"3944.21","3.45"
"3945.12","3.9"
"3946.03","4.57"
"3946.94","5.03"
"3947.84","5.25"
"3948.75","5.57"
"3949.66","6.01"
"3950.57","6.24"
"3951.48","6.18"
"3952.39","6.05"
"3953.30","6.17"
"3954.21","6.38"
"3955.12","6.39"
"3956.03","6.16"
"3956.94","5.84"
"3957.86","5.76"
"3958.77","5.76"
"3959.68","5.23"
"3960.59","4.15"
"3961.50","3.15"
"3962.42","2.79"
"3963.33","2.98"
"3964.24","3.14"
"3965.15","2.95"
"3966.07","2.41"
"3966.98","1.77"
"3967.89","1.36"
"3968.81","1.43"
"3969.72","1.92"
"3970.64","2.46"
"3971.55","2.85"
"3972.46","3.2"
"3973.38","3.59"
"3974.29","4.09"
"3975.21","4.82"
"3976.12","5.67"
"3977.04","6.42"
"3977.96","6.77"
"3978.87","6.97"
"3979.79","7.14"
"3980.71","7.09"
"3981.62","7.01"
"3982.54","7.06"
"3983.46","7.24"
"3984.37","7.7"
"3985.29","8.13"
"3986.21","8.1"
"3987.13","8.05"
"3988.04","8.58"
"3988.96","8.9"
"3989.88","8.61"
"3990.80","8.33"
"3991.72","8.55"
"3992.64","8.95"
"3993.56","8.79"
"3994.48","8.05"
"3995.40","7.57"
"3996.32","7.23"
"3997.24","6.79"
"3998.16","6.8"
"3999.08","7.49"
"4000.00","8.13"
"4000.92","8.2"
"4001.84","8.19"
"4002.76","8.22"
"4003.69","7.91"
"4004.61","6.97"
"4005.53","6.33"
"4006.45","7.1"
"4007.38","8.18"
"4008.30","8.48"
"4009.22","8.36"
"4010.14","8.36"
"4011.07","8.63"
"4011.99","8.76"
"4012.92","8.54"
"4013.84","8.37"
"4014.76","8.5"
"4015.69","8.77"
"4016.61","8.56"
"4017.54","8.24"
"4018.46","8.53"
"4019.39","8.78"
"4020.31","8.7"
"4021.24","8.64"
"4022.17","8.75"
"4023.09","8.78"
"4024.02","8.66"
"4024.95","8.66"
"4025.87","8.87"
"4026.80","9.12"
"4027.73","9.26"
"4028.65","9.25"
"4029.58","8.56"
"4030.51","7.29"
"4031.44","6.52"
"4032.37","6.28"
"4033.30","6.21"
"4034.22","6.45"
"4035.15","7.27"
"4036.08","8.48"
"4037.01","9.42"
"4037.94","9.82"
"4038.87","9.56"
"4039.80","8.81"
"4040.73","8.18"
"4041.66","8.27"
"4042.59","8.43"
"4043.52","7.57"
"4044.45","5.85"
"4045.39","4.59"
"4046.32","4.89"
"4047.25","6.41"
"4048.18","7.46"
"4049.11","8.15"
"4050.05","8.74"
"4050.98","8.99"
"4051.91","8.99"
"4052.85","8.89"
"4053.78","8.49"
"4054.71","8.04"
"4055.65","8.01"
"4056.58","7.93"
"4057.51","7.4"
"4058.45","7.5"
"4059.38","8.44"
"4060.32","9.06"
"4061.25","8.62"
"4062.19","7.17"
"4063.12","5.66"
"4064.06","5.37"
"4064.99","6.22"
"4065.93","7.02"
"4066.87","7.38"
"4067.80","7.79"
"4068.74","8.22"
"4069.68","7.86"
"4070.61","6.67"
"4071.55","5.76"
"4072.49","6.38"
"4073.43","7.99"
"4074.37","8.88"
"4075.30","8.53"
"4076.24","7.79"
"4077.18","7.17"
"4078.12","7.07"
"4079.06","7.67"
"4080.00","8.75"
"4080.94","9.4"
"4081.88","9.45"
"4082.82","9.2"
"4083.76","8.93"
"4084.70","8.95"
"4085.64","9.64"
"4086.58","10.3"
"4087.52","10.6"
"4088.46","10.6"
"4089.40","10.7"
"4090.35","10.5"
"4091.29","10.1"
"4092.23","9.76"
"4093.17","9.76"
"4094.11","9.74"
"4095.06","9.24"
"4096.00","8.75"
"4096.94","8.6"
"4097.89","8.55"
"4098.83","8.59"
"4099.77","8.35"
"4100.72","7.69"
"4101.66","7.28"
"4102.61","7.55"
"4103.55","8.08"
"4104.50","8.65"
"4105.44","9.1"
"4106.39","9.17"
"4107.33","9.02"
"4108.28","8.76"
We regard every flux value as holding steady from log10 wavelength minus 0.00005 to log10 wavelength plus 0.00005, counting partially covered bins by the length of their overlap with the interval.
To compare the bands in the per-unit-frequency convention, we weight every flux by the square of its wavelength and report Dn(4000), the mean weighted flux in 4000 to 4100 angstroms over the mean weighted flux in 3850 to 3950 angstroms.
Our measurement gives 2.1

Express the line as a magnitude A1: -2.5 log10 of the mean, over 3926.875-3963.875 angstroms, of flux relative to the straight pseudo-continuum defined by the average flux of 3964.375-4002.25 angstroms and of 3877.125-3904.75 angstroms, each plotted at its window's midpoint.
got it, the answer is 0.375 mag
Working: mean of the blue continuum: 4.64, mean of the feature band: 3.97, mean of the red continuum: 6.21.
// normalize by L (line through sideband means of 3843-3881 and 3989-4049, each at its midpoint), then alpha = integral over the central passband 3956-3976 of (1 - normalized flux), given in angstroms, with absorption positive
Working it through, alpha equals 9.5 angstroms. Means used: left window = 4.14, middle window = 3.52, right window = 8.01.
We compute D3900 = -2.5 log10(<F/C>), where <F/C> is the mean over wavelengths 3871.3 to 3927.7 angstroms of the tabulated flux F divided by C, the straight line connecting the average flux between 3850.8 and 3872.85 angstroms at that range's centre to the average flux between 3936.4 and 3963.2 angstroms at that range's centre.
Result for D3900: -0.13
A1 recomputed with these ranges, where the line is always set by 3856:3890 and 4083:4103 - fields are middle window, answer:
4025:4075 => 0.06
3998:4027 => -0.13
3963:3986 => 0.35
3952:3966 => 0.24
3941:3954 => 0.15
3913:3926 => 0.01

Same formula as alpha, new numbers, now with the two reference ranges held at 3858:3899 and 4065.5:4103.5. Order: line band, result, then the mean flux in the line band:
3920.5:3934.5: 6.41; 2.89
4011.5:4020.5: -1.76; 8.58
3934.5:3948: 5.12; 3.51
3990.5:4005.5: -2.29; 7.84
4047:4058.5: -0.30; 8.13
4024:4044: -1.79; 8.22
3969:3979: 3.26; 4.27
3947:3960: -0.04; 5.91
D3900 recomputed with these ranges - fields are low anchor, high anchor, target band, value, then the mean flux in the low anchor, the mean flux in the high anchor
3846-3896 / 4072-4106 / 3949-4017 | 0.05 mag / 4.26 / 8.84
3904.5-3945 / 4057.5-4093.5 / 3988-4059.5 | -0.19 mag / 4.02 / 8.32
